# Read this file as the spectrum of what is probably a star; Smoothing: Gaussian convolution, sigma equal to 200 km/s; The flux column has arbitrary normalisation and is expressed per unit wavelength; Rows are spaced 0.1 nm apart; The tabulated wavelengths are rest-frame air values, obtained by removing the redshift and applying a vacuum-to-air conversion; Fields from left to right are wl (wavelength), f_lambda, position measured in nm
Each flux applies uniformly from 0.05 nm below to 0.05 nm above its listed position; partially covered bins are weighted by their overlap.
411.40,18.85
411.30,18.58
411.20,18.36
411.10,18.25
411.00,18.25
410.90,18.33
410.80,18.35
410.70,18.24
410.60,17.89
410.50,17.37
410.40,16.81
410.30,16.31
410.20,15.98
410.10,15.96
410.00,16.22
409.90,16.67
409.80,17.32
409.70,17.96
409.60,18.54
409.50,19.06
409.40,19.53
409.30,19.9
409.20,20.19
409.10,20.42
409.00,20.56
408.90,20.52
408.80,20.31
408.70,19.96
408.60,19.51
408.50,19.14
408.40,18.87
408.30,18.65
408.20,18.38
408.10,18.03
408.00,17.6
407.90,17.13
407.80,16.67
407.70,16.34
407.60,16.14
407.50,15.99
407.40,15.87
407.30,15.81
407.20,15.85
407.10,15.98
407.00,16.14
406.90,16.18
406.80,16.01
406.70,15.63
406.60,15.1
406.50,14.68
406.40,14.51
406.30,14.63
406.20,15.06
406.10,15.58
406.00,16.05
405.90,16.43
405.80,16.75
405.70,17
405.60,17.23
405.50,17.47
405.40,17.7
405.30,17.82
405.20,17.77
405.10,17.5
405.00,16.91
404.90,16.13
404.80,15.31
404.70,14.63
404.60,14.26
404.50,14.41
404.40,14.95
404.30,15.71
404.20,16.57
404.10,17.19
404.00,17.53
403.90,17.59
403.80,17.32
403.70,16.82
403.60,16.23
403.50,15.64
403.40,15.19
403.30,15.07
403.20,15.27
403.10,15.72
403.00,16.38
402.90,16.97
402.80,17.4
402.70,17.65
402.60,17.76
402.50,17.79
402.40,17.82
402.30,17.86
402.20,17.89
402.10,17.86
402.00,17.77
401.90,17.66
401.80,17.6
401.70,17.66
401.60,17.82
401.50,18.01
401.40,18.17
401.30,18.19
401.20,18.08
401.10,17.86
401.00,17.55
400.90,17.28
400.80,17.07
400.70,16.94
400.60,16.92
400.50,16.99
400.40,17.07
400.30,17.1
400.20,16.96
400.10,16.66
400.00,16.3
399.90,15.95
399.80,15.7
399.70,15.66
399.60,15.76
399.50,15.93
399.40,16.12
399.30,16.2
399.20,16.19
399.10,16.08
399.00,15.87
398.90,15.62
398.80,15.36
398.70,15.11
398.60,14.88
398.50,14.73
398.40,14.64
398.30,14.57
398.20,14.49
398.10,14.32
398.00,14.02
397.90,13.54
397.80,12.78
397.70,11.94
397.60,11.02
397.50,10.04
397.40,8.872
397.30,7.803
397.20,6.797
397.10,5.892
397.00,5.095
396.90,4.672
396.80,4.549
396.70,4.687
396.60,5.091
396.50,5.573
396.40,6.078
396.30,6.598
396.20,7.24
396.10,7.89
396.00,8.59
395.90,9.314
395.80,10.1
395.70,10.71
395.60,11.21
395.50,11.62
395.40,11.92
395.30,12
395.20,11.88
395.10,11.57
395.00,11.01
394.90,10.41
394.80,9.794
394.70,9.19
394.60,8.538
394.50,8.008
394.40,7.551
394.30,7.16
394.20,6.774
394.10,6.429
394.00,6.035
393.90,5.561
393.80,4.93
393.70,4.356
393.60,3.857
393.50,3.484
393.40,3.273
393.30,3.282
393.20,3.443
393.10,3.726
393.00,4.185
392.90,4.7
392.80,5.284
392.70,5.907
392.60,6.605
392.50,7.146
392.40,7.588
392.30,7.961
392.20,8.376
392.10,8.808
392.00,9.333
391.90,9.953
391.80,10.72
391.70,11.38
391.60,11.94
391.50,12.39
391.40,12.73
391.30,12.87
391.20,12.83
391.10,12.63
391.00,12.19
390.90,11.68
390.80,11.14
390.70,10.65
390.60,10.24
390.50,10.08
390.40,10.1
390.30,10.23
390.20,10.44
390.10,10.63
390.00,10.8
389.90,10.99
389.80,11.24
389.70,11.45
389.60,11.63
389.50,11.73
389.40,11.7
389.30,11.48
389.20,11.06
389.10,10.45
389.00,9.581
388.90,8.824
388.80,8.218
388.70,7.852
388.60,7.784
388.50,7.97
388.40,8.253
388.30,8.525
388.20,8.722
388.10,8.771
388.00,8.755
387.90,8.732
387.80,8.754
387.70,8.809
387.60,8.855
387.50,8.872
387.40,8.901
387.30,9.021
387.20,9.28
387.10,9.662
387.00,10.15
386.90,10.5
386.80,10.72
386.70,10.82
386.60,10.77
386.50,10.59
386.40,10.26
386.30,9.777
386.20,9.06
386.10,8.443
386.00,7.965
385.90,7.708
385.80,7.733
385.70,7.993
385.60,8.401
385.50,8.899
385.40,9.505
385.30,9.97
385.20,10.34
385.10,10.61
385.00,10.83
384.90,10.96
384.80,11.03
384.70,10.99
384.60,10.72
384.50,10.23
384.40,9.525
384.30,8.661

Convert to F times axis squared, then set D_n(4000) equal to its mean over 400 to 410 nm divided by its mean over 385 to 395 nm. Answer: 2.1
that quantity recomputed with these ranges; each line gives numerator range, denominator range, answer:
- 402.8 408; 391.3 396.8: 2.17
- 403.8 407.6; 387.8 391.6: 1.68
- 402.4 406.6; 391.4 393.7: 2.46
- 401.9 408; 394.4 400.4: 1.46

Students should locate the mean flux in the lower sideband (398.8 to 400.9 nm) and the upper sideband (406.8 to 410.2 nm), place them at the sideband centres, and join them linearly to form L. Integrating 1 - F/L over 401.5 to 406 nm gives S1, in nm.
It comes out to 0.066 nm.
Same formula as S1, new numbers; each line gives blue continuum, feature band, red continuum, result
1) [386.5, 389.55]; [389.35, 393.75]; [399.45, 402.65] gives 0.90 nm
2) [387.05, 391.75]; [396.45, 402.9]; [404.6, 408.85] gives -0.17 nm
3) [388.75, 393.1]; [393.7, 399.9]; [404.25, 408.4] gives 0.94 nm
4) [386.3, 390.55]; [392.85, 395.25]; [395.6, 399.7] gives 0.91 nm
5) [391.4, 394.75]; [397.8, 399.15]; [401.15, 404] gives -0.21 nm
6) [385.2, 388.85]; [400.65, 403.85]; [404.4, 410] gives -0.44 nm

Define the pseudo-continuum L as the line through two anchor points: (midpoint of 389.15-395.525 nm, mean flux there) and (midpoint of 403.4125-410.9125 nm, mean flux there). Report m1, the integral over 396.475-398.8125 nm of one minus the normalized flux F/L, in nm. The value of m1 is 0.32 nm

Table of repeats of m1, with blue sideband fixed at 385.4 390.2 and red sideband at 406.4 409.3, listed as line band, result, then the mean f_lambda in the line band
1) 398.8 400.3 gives -0.20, 16.1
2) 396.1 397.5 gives 0.73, 6.28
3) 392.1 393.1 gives 0.44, 6.4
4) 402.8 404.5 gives -0.04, 16.2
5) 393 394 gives 0.65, 4.1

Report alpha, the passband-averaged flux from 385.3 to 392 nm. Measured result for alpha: 10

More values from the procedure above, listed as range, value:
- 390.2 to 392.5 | 10.6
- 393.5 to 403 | 12.7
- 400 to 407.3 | 16.7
